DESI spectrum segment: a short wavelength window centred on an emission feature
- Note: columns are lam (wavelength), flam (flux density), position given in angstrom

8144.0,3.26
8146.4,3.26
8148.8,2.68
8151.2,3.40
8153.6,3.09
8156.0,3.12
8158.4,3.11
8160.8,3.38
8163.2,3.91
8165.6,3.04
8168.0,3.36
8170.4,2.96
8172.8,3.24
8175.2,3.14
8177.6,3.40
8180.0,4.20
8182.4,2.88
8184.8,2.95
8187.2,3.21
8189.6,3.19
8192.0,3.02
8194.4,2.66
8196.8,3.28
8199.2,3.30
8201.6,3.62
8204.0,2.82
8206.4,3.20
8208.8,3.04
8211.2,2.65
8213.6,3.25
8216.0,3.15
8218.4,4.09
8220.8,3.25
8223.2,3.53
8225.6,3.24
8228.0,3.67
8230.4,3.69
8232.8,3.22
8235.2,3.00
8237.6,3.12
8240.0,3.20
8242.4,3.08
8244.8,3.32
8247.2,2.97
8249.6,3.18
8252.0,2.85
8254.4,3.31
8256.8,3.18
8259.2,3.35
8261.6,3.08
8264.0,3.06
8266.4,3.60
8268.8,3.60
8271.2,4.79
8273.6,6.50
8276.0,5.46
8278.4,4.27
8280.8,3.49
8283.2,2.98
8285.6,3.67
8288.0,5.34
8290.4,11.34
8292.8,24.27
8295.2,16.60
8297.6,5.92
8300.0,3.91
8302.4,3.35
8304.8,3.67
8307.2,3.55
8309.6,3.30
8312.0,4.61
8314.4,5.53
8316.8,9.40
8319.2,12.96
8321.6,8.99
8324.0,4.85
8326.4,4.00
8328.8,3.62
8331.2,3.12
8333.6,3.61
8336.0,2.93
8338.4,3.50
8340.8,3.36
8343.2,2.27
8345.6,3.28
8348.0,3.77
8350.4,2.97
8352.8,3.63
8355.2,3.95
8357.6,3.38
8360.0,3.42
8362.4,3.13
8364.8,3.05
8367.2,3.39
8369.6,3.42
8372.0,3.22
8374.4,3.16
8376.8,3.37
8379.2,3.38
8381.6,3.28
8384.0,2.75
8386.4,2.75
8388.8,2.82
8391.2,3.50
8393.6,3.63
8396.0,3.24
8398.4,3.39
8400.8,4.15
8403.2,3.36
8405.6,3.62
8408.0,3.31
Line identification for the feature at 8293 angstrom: Halpha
